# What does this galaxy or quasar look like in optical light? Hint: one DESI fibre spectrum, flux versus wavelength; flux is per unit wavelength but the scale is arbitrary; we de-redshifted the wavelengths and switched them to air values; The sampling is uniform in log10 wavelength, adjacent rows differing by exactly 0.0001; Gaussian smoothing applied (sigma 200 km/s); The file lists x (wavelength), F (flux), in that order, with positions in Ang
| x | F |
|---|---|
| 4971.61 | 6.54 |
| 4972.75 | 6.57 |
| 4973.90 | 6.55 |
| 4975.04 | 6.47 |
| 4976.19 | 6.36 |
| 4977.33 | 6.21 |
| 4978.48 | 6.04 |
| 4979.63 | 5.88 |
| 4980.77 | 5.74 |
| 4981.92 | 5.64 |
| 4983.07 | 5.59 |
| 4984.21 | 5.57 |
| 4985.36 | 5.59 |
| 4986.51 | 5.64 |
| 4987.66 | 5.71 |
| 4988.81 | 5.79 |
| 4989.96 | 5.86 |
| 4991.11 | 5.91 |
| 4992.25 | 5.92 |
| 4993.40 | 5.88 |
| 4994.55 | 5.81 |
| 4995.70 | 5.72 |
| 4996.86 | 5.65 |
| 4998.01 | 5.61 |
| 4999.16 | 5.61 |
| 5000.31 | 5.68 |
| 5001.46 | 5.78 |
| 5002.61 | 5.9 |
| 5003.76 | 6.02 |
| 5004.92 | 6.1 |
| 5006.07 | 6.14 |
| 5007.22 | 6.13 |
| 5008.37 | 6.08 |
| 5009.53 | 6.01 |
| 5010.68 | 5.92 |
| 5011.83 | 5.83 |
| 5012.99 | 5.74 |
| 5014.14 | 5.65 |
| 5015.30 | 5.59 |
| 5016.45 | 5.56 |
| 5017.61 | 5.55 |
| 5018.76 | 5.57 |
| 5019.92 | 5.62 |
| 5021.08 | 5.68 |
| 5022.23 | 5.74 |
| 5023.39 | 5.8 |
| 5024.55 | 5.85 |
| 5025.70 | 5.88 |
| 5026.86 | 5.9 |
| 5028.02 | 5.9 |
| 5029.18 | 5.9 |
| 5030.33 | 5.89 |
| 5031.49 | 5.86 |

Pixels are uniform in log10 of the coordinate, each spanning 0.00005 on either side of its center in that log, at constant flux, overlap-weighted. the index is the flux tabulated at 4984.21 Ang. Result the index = 5.57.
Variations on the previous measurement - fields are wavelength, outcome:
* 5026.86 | 5.9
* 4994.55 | 5.81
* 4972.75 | 6.57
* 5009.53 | 6.01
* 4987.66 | 5.71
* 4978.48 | 6.04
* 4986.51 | 5.64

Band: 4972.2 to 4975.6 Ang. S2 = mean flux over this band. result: 6.53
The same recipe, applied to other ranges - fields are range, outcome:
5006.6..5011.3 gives 6.04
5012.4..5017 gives 5.63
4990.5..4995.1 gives 5.89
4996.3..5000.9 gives 5.64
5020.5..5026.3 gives 5.79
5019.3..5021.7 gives 5.65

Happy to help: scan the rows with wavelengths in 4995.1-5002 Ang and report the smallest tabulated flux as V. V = 5.61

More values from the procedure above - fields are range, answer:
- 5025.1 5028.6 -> 5.88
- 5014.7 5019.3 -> 5.55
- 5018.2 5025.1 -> 5.57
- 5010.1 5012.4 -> 5.83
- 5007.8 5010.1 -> 6.01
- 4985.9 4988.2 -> 5.64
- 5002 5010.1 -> 5.9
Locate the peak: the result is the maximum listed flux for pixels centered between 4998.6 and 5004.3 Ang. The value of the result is 6.02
